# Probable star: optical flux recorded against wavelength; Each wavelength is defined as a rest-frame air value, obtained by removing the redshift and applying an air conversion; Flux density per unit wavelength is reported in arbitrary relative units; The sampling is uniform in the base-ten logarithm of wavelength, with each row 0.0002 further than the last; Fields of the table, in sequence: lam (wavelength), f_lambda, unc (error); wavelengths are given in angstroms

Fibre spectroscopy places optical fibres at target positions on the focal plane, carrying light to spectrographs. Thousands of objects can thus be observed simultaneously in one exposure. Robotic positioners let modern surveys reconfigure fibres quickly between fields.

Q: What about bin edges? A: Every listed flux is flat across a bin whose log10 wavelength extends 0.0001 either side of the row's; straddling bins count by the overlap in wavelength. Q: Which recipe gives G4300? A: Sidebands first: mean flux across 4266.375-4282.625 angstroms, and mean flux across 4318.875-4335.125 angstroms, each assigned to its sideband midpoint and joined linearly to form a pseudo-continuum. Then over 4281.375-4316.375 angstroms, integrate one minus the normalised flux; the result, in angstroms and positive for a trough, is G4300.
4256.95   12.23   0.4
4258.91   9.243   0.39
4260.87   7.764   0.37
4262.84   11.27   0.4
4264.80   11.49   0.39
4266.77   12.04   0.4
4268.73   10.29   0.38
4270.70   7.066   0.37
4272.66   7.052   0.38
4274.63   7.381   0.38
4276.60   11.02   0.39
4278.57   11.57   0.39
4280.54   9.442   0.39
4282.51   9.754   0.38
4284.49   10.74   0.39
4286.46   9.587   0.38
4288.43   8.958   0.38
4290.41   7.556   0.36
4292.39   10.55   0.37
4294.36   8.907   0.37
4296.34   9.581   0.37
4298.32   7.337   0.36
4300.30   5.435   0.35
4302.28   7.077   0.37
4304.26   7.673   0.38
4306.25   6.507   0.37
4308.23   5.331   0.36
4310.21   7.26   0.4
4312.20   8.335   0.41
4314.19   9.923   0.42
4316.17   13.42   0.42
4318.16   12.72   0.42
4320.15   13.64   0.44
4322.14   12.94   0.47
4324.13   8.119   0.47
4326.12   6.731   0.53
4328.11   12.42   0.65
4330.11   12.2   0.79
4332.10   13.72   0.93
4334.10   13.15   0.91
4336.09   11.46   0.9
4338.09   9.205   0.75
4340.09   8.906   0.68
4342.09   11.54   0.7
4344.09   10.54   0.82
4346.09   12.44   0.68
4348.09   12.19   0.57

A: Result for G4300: 6.6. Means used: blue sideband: 9.41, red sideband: 11.6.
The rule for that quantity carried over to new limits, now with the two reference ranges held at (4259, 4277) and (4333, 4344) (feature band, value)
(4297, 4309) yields 4.1 angstroms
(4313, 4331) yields -1.4 angstroms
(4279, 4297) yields 0.6 angstroms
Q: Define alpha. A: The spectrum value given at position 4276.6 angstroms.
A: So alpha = 11.02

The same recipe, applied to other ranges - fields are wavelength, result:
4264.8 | 11.49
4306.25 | 6.507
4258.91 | 9.243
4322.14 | 12.94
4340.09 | 8.906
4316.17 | 13.42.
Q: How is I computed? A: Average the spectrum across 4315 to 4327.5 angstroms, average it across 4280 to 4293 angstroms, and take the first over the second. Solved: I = 1.19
